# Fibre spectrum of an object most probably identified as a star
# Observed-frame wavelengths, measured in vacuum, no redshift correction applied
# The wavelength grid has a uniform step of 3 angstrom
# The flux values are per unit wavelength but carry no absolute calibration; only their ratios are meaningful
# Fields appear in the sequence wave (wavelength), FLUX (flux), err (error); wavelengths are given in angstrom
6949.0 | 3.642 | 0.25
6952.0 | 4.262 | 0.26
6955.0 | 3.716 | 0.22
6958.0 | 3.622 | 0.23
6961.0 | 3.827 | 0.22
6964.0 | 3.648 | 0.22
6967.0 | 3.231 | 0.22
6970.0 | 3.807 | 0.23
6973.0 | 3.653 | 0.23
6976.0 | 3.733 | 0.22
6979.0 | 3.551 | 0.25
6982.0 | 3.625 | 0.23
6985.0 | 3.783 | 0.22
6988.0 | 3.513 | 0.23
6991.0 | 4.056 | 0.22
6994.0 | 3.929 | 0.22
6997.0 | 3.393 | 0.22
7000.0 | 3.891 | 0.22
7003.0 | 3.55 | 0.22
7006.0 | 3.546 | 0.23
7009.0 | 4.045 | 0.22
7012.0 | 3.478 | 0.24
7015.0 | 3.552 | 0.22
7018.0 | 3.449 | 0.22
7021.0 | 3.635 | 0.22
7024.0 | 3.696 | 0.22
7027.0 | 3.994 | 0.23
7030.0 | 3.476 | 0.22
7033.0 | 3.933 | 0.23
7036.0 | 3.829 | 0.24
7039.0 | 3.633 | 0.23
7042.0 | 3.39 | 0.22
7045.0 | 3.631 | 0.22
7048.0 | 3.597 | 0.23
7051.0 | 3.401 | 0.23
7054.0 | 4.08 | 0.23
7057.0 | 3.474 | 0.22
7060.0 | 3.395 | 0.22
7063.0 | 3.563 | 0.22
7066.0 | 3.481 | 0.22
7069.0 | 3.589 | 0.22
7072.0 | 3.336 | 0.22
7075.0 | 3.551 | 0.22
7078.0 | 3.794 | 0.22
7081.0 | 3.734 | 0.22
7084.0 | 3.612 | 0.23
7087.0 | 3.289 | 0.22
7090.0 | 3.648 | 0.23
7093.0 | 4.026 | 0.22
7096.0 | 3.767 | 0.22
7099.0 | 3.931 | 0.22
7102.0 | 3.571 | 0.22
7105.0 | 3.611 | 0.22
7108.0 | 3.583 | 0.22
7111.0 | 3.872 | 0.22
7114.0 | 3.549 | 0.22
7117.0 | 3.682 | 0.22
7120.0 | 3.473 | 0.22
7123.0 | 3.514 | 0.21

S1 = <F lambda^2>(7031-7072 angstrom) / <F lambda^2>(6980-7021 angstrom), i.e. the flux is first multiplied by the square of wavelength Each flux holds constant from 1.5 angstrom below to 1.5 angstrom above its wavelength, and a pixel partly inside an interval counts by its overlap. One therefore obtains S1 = 0.99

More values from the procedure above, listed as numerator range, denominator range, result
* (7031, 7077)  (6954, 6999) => 1.00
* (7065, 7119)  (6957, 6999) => 1.03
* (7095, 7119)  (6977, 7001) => 1.03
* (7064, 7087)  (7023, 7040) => 0.96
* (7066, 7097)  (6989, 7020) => 1.01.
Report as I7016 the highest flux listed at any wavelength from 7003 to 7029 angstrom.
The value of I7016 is 4.045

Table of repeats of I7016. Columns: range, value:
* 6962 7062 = 4.08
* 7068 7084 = 3.794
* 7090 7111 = 4.026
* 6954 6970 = 3.827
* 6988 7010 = 4.056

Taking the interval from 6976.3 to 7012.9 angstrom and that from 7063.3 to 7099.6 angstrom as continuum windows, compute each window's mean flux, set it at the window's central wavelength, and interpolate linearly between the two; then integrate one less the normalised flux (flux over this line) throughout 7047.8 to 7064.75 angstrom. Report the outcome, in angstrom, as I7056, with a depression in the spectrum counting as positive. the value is 0.3 angstrom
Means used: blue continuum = 3.7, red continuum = 3.64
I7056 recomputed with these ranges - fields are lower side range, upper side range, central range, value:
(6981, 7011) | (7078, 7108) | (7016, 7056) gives 0.48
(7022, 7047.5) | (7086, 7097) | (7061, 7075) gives 0.76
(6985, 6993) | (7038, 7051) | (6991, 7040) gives -0.39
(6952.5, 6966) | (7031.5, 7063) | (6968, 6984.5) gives 0.19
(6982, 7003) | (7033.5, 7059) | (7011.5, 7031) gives 0.32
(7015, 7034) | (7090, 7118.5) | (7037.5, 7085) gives 1.58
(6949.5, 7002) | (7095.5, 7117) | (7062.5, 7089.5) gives 1.06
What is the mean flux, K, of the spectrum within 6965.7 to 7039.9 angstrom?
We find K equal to 3.68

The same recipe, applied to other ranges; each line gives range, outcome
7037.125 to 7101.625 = 3.62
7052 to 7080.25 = 3.59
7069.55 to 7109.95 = 3.65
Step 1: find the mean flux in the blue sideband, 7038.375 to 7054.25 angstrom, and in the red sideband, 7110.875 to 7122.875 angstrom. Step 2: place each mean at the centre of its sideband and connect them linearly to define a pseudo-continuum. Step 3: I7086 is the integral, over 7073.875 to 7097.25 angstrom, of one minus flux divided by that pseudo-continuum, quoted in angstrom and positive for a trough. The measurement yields -0.54 angstrom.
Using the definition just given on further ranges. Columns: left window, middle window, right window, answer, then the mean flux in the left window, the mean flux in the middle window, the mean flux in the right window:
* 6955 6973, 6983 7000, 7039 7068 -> -0.6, 3.64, 3.75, 3.56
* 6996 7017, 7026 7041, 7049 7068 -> -0.6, 3.64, 3.75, 3.57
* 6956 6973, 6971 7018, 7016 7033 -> -0.4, 3.63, 3.68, 3.67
